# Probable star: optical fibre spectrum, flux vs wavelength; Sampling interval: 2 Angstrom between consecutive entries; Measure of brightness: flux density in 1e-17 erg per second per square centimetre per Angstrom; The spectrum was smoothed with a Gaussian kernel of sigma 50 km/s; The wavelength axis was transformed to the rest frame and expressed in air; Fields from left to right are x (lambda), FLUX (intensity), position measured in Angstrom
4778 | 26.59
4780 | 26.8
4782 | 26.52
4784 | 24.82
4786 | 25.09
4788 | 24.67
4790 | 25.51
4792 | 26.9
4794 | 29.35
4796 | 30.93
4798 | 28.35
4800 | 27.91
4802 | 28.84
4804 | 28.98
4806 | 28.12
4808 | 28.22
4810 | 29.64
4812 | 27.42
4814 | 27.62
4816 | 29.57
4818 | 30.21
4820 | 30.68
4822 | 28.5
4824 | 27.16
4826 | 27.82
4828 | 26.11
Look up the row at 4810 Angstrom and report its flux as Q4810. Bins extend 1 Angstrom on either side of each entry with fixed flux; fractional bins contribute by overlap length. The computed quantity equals 29.64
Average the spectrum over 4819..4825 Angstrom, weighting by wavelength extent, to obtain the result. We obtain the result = 28.8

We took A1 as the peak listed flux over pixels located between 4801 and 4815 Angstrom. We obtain 29.64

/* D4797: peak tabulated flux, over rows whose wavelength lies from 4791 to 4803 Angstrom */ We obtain 30.93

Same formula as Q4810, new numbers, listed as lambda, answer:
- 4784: 24.82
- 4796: 30.93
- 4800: 27.91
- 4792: 26.9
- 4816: 29.57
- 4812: 27.42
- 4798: 28.35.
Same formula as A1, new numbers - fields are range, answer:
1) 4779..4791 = 26.8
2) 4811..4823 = 30.68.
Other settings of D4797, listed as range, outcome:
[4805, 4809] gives 28.22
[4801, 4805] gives 28.98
